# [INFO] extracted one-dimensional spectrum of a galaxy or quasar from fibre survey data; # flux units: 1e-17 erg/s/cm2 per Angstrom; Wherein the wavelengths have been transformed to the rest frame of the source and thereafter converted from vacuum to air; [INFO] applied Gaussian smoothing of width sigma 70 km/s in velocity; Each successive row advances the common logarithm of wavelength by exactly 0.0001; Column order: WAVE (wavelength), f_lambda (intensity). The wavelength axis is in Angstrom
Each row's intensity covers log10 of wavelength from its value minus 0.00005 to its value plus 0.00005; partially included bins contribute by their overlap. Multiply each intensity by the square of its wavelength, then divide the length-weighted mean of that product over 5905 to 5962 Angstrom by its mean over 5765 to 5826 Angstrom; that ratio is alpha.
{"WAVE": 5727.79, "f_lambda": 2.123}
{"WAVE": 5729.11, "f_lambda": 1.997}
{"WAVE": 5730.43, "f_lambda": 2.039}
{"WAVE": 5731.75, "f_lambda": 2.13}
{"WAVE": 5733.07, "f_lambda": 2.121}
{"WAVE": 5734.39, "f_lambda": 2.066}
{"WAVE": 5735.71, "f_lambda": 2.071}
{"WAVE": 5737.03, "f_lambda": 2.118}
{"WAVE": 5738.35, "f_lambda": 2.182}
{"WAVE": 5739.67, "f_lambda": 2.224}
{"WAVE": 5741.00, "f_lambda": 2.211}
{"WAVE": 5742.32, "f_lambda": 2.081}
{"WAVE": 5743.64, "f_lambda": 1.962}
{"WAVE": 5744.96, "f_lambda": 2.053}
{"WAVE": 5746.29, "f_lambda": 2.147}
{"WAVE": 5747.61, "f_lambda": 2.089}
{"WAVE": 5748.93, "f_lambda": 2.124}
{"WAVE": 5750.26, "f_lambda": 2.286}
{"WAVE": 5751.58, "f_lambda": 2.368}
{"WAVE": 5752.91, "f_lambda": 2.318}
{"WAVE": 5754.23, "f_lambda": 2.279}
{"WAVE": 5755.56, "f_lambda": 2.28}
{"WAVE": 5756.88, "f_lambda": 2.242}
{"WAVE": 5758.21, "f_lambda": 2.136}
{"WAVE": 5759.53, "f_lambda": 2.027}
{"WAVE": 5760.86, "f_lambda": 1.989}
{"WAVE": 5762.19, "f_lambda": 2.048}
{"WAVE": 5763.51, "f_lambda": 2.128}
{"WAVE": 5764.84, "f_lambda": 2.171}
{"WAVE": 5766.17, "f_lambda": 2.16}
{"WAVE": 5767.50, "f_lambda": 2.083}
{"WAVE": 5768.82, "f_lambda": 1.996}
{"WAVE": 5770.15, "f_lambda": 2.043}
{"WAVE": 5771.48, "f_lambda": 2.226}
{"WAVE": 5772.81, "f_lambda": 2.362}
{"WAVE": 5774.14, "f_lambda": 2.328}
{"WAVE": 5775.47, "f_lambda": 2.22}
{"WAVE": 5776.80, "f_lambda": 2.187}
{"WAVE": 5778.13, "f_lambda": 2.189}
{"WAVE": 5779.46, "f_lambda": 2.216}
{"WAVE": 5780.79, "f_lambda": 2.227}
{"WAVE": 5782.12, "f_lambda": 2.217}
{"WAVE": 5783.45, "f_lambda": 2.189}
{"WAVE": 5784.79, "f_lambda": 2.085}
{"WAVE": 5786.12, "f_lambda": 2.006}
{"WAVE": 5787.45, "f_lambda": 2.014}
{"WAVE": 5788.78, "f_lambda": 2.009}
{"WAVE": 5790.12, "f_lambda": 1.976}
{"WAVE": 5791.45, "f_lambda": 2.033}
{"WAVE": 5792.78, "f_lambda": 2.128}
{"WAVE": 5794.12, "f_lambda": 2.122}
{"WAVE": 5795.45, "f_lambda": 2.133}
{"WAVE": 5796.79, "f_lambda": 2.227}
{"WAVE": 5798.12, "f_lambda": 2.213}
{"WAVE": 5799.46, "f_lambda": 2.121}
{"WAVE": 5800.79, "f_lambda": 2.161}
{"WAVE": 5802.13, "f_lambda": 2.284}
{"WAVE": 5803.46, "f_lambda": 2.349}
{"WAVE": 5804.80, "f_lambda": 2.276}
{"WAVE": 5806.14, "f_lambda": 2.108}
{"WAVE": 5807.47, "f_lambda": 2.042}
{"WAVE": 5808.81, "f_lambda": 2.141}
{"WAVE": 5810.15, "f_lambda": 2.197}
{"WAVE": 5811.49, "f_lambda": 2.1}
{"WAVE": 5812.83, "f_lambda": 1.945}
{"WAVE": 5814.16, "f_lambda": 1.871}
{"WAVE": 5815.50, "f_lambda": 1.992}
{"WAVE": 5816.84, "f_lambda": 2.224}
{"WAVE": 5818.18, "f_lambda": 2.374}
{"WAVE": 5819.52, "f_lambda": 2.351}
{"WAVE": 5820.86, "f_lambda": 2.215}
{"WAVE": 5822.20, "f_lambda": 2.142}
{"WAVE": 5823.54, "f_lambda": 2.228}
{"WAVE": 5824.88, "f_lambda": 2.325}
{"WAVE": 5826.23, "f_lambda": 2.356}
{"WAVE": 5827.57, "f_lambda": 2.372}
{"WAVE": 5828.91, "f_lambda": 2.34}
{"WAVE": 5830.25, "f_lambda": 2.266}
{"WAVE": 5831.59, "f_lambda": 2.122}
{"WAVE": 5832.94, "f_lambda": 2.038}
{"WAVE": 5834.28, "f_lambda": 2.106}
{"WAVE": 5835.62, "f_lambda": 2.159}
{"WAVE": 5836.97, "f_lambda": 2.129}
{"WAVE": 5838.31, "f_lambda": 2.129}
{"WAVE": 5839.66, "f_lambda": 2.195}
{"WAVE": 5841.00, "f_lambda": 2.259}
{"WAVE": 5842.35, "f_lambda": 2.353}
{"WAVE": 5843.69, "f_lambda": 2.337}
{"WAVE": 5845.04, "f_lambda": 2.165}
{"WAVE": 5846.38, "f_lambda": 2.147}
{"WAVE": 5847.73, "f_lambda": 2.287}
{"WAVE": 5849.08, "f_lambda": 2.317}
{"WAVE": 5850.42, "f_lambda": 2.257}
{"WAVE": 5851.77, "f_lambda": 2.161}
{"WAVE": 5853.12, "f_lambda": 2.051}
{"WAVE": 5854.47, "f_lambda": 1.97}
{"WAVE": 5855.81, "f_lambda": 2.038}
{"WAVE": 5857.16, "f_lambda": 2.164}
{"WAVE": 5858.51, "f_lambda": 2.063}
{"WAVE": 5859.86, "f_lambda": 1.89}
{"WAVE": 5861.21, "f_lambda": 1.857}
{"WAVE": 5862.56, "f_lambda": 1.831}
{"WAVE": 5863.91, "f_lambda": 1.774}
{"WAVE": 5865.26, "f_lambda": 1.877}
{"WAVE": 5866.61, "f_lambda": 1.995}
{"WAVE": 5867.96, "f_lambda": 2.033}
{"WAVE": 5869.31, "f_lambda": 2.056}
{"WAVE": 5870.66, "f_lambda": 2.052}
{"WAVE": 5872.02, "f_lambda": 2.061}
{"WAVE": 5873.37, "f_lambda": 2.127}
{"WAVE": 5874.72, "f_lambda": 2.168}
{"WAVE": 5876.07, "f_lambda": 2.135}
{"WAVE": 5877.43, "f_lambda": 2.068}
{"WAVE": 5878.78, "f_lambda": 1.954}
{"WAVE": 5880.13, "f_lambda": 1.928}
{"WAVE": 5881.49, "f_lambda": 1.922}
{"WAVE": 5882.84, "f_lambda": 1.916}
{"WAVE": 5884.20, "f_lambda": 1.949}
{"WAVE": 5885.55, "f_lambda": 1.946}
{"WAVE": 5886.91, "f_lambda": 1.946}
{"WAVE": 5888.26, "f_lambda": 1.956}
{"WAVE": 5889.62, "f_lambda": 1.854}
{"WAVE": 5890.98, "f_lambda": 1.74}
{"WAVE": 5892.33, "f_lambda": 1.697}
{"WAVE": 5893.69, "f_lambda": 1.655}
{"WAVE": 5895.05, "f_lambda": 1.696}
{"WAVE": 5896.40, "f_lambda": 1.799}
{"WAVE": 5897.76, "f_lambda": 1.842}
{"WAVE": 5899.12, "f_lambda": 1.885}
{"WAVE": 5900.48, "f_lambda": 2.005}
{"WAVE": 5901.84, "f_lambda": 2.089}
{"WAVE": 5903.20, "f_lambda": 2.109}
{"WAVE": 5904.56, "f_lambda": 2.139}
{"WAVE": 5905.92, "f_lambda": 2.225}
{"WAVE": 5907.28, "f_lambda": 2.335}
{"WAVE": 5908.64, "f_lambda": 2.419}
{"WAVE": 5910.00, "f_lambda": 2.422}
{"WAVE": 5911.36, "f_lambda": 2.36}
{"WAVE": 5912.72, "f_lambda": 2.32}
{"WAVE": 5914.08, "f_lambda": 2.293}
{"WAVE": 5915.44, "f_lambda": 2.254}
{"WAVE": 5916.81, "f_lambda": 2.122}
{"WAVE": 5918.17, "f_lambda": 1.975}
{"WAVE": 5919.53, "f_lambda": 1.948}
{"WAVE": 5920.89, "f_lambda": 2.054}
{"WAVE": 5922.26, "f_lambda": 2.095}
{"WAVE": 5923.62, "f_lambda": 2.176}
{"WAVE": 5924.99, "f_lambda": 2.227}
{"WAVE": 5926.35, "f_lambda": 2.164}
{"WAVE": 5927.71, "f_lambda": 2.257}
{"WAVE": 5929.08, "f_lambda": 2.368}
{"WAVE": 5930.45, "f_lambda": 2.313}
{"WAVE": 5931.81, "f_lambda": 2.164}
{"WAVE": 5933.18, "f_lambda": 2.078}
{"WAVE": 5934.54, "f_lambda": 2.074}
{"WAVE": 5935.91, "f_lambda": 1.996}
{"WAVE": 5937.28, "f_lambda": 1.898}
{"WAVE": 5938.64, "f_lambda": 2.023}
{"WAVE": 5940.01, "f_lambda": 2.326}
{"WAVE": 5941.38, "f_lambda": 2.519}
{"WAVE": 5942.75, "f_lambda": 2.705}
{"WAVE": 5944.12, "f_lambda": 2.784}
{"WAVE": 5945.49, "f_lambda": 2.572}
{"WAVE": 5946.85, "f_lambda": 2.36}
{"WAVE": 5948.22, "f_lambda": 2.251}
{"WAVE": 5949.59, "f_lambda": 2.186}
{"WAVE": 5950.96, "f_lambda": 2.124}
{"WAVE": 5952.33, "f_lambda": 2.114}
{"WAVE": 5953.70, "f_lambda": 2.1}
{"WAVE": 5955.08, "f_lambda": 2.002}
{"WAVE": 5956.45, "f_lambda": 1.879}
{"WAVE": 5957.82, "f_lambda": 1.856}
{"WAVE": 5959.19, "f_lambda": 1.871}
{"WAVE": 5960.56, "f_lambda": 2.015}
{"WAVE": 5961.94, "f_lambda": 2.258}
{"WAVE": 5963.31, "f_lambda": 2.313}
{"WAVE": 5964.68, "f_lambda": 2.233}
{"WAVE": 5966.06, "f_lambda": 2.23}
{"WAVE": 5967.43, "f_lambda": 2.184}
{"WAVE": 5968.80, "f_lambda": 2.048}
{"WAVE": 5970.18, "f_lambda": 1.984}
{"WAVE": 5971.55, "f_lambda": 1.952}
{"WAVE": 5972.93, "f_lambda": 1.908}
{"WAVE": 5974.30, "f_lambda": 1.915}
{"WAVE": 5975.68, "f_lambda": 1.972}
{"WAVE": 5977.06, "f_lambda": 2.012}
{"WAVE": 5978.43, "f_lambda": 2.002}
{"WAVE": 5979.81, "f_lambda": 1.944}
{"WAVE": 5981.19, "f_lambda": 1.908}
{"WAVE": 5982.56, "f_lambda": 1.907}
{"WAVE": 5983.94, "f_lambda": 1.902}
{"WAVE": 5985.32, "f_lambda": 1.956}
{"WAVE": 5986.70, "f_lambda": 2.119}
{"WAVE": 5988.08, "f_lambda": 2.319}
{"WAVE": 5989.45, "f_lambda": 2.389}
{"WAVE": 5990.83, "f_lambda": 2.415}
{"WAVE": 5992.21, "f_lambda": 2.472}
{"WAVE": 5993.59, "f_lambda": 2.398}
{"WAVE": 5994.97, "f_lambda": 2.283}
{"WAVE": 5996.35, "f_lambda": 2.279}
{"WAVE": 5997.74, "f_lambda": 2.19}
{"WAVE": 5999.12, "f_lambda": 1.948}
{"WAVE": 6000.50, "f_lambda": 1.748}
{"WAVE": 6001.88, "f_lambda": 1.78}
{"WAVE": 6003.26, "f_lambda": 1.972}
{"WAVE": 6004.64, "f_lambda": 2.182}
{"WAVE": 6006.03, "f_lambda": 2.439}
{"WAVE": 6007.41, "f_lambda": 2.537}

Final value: 1.07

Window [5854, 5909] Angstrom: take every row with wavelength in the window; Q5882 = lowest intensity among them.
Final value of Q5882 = 1.655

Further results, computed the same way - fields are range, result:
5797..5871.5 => 1.774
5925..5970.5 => 1.856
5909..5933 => 1.948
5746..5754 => 2.089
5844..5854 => 2.051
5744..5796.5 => 1.976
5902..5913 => 2.109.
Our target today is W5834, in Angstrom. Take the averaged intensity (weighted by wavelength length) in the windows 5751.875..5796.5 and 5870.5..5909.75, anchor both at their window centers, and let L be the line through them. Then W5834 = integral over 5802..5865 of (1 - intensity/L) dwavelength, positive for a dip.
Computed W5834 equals -2.6 Angstrom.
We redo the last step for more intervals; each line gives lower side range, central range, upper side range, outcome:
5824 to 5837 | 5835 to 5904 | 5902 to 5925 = 6.1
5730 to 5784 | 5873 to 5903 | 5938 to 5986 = 3.0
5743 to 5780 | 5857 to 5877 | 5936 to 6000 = 1.4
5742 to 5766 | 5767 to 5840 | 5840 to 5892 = -2.2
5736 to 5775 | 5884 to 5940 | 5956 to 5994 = 0.8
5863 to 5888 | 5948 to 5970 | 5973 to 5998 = 0.0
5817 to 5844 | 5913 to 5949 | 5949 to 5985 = -2.6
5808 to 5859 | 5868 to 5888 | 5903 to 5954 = 1.7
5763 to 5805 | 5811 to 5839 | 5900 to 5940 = -0.2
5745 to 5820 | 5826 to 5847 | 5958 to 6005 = -0.8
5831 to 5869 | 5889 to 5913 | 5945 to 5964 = 1.0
